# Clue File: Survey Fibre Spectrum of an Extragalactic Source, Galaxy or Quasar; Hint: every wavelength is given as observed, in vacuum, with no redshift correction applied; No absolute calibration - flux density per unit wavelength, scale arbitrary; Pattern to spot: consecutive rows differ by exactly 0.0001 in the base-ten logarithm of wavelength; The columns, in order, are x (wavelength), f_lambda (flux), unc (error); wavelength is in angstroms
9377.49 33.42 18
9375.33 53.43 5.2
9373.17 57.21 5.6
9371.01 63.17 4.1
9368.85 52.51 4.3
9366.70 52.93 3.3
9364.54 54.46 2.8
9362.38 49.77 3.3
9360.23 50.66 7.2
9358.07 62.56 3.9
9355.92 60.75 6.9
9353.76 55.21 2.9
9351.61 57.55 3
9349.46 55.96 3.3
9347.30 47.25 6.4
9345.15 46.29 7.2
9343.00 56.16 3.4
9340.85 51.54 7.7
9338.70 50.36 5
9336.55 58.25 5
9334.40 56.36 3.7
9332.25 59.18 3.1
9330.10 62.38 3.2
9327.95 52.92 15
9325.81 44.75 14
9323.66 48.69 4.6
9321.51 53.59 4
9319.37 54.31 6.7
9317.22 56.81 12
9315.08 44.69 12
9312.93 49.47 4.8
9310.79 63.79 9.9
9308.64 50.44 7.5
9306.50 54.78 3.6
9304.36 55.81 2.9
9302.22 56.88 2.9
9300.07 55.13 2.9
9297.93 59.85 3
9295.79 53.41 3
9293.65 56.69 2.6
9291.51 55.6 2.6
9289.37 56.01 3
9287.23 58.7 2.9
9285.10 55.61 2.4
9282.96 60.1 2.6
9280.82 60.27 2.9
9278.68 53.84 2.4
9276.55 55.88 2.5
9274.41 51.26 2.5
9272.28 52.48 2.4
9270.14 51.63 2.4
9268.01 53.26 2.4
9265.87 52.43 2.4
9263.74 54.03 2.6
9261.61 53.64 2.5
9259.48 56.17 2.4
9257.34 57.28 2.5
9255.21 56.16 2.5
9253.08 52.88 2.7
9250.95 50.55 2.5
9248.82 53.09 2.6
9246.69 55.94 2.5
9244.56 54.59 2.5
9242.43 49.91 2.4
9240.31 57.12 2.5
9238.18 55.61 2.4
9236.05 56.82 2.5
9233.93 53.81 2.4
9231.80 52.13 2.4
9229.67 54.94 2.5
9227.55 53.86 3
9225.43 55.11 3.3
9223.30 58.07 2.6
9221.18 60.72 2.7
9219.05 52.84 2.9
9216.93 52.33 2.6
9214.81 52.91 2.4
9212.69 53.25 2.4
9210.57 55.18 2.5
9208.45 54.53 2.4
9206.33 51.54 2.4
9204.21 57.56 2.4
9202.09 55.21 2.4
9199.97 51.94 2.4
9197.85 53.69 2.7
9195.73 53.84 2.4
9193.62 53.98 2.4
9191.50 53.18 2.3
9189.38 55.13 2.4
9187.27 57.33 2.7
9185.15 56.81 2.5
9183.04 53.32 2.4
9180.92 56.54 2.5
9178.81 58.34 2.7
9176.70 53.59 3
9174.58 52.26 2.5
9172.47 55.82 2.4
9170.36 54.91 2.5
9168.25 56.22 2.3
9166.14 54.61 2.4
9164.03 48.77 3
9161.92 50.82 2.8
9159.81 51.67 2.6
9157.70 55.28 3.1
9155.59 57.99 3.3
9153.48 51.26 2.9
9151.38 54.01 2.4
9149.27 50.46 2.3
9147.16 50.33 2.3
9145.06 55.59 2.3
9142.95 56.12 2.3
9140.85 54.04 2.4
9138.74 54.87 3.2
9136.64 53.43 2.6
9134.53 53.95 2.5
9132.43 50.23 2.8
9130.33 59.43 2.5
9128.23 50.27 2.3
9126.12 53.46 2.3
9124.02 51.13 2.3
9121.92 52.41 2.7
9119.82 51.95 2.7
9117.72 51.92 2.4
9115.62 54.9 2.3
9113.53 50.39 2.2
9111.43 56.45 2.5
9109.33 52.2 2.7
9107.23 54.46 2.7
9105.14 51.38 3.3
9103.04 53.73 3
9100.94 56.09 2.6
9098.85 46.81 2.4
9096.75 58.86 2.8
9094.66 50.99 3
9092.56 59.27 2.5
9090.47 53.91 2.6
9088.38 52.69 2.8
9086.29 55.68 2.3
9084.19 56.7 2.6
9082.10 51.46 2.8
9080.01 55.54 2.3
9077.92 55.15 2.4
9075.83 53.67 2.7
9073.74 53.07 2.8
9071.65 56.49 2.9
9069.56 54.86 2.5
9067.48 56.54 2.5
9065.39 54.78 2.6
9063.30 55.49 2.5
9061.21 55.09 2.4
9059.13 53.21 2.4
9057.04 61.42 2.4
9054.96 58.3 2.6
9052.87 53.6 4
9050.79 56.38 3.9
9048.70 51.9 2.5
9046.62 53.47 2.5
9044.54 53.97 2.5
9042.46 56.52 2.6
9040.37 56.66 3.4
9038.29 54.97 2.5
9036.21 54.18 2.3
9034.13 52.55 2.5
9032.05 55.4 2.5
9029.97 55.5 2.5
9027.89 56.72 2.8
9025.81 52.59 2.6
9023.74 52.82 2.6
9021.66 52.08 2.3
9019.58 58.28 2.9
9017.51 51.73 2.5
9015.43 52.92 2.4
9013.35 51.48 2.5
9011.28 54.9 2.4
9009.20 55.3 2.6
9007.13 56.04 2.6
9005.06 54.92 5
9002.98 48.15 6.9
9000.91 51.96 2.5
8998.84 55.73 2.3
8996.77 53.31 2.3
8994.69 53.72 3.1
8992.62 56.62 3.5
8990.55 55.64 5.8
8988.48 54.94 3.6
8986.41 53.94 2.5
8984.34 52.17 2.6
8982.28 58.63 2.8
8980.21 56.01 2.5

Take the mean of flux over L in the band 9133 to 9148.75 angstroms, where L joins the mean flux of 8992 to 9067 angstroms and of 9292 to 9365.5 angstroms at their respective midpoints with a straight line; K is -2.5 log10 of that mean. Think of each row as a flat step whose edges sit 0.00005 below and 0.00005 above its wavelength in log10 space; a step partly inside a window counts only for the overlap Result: 0.01 mag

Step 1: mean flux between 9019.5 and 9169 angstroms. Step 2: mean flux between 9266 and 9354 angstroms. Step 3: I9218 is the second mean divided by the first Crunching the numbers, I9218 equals 1.01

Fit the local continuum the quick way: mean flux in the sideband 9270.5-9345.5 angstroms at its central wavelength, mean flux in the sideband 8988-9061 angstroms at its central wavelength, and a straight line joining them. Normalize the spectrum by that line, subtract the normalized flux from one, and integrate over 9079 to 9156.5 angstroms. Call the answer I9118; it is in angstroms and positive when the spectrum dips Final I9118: 1.4 angstroms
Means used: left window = 54.5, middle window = 53.6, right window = 54.7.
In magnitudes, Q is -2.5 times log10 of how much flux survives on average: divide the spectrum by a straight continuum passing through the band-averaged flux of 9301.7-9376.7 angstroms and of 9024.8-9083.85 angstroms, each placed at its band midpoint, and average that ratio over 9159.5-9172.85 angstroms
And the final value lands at 0.03 mag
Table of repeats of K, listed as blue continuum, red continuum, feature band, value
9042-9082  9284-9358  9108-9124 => 0.04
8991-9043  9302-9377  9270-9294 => -0.03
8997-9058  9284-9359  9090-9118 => 0.02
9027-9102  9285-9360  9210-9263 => 0.00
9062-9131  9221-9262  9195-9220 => 0.02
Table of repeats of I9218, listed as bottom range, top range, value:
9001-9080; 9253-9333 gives 1.00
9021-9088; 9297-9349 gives 0.98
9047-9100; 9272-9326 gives 1.00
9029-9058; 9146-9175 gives 0.96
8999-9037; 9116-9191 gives 1.00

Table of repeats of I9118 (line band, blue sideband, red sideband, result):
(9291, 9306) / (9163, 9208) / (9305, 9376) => -0.5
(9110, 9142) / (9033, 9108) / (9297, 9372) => 0.8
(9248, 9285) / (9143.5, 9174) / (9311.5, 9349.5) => -1.0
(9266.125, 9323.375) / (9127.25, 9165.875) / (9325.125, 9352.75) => -1.2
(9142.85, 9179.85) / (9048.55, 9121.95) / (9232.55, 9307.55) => 0.7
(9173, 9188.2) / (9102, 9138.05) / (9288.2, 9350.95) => -0.6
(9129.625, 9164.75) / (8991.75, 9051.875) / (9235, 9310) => 0.8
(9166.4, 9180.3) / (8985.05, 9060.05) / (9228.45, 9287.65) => -0.2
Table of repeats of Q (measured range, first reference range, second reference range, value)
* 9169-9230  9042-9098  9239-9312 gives 0.007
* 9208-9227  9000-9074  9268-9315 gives 0.002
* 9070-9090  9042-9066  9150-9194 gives 0.013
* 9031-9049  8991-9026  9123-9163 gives -0.017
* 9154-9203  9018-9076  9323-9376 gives 0.008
